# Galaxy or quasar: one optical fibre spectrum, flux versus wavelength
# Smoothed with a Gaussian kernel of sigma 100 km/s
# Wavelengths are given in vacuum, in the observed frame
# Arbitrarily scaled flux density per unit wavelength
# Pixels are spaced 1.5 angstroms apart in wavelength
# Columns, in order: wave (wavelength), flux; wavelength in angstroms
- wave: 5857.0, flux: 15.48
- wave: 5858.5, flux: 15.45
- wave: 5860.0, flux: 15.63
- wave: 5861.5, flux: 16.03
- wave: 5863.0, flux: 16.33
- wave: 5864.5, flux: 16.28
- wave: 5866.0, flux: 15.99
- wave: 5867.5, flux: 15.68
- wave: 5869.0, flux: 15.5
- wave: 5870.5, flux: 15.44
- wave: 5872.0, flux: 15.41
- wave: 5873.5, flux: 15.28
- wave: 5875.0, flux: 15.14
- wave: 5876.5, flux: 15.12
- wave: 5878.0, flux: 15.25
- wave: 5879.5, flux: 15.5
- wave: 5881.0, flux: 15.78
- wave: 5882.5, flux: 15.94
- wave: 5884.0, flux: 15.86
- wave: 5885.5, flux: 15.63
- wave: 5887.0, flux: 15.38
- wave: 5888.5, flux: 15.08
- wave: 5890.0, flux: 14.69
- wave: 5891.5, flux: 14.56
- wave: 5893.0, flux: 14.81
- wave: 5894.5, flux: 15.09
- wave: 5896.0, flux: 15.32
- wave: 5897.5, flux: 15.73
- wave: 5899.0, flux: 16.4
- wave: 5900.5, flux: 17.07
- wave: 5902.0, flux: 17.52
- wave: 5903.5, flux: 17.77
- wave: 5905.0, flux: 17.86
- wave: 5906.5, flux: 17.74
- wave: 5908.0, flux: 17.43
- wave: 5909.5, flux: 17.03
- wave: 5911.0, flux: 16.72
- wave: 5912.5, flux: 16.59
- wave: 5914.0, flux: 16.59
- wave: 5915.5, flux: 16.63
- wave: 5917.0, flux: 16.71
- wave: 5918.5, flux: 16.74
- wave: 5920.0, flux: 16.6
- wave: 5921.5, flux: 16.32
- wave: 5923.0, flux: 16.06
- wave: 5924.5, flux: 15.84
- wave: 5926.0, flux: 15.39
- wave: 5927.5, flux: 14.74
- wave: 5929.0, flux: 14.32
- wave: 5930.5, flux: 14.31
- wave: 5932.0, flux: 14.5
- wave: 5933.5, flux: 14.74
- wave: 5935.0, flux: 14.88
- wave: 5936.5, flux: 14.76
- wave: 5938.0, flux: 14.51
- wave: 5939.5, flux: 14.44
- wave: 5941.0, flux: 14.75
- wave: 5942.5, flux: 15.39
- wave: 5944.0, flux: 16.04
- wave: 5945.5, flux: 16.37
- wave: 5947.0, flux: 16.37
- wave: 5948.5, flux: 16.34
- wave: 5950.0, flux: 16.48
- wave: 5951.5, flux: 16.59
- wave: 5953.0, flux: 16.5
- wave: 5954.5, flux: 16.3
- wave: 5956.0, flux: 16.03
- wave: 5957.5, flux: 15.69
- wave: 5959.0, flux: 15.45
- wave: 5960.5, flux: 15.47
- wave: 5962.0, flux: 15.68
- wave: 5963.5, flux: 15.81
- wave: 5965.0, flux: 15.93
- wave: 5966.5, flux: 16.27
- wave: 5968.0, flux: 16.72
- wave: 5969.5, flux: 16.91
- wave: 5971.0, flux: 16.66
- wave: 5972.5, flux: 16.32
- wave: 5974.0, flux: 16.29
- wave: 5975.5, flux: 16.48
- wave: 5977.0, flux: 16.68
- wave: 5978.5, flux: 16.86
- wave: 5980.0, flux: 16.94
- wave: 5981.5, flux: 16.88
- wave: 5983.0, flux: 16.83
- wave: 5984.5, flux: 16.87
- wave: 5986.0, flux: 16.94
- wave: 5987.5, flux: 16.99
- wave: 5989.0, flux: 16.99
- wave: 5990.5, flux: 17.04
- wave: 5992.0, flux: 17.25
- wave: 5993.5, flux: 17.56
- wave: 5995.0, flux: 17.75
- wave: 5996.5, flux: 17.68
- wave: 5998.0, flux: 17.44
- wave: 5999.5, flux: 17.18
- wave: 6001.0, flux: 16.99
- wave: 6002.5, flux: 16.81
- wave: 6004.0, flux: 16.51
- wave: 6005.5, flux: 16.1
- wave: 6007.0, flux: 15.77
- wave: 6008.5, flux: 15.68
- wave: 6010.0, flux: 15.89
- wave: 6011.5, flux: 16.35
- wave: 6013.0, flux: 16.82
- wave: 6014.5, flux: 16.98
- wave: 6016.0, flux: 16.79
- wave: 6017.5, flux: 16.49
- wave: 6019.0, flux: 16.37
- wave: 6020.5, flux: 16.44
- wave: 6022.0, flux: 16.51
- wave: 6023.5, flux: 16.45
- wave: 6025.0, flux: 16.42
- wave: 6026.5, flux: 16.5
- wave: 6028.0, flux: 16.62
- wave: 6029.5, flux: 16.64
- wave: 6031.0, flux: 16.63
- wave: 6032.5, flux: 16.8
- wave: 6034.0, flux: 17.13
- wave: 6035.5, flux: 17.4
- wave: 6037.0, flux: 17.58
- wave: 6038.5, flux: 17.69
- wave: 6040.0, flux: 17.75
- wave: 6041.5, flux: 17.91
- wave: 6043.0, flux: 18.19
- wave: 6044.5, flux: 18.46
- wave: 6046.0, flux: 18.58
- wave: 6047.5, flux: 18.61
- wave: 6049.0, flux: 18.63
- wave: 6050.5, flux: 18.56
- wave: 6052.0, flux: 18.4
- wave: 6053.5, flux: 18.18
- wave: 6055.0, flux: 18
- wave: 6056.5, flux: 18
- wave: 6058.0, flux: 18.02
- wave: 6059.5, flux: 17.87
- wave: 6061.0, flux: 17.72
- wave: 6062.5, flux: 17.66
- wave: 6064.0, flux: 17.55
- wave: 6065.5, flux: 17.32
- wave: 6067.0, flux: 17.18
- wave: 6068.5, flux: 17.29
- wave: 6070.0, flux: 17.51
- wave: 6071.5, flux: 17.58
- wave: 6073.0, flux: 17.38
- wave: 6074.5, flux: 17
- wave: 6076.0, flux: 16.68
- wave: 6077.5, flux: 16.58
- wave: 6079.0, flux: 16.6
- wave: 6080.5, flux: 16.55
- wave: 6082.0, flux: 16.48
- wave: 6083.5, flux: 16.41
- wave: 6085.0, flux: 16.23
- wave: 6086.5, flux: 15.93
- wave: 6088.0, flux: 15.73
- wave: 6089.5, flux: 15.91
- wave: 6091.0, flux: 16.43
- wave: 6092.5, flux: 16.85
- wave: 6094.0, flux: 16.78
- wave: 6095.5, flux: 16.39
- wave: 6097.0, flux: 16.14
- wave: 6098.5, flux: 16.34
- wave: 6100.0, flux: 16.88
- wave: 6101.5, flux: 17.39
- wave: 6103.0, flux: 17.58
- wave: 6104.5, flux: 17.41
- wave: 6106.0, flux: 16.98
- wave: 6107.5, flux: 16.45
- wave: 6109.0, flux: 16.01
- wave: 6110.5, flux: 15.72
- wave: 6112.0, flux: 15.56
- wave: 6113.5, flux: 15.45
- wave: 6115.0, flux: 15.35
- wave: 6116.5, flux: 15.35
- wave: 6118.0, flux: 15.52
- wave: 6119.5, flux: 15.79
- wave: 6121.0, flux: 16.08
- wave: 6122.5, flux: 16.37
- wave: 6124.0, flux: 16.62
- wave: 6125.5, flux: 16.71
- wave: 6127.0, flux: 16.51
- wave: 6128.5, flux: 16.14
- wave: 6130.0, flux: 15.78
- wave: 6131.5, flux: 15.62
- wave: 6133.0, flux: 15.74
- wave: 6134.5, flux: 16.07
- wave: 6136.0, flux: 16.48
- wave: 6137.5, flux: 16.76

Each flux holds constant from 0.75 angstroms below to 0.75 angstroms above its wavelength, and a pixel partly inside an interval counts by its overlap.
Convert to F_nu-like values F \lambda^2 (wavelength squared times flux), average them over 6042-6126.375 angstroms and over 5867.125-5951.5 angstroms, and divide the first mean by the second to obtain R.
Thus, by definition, 1.14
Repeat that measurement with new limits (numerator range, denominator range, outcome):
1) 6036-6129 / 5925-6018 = 1.09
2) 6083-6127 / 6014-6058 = 0.96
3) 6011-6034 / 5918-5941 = 1.13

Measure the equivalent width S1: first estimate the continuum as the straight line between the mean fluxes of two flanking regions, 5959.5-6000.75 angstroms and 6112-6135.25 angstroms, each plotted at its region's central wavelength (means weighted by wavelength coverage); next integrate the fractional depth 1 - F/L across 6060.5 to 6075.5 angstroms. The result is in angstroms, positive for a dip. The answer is -1.1 angstroms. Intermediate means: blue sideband 16.8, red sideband 15.9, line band 17.4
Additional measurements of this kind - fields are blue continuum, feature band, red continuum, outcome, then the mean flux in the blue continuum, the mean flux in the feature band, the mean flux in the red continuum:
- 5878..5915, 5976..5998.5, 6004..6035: -1.0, 16.2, 17.1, 16.5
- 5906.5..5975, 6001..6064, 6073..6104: -3.4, 15.9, 17.2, 16.6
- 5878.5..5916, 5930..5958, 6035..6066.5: 2.0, 16.2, 15.5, 18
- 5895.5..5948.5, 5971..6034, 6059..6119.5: -1.6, 16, 16.7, 16.6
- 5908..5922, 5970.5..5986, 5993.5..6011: 0.0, 16.7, 16.7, 16.7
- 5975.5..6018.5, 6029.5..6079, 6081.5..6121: -3.4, 16.8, 17.7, 16.3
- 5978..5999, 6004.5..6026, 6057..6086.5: 1.0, 17.1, 16.4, 17.1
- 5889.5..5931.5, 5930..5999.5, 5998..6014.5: 0.5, 16.2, 16.2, 16.5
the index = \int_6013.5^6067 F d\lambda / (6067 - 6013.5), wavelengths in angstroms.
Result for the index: 17.4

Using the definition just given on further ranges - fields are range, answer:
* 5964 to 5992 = 16.7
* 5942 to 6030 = 16.5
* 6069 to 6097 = 16.6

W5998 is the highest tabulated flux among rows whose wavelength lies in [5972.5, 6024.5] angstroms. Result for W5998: 17.75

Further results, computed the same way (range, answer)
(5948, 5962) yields 16.59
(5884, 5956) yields 17.86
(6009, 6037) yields 17.58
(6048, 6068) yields 18.63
